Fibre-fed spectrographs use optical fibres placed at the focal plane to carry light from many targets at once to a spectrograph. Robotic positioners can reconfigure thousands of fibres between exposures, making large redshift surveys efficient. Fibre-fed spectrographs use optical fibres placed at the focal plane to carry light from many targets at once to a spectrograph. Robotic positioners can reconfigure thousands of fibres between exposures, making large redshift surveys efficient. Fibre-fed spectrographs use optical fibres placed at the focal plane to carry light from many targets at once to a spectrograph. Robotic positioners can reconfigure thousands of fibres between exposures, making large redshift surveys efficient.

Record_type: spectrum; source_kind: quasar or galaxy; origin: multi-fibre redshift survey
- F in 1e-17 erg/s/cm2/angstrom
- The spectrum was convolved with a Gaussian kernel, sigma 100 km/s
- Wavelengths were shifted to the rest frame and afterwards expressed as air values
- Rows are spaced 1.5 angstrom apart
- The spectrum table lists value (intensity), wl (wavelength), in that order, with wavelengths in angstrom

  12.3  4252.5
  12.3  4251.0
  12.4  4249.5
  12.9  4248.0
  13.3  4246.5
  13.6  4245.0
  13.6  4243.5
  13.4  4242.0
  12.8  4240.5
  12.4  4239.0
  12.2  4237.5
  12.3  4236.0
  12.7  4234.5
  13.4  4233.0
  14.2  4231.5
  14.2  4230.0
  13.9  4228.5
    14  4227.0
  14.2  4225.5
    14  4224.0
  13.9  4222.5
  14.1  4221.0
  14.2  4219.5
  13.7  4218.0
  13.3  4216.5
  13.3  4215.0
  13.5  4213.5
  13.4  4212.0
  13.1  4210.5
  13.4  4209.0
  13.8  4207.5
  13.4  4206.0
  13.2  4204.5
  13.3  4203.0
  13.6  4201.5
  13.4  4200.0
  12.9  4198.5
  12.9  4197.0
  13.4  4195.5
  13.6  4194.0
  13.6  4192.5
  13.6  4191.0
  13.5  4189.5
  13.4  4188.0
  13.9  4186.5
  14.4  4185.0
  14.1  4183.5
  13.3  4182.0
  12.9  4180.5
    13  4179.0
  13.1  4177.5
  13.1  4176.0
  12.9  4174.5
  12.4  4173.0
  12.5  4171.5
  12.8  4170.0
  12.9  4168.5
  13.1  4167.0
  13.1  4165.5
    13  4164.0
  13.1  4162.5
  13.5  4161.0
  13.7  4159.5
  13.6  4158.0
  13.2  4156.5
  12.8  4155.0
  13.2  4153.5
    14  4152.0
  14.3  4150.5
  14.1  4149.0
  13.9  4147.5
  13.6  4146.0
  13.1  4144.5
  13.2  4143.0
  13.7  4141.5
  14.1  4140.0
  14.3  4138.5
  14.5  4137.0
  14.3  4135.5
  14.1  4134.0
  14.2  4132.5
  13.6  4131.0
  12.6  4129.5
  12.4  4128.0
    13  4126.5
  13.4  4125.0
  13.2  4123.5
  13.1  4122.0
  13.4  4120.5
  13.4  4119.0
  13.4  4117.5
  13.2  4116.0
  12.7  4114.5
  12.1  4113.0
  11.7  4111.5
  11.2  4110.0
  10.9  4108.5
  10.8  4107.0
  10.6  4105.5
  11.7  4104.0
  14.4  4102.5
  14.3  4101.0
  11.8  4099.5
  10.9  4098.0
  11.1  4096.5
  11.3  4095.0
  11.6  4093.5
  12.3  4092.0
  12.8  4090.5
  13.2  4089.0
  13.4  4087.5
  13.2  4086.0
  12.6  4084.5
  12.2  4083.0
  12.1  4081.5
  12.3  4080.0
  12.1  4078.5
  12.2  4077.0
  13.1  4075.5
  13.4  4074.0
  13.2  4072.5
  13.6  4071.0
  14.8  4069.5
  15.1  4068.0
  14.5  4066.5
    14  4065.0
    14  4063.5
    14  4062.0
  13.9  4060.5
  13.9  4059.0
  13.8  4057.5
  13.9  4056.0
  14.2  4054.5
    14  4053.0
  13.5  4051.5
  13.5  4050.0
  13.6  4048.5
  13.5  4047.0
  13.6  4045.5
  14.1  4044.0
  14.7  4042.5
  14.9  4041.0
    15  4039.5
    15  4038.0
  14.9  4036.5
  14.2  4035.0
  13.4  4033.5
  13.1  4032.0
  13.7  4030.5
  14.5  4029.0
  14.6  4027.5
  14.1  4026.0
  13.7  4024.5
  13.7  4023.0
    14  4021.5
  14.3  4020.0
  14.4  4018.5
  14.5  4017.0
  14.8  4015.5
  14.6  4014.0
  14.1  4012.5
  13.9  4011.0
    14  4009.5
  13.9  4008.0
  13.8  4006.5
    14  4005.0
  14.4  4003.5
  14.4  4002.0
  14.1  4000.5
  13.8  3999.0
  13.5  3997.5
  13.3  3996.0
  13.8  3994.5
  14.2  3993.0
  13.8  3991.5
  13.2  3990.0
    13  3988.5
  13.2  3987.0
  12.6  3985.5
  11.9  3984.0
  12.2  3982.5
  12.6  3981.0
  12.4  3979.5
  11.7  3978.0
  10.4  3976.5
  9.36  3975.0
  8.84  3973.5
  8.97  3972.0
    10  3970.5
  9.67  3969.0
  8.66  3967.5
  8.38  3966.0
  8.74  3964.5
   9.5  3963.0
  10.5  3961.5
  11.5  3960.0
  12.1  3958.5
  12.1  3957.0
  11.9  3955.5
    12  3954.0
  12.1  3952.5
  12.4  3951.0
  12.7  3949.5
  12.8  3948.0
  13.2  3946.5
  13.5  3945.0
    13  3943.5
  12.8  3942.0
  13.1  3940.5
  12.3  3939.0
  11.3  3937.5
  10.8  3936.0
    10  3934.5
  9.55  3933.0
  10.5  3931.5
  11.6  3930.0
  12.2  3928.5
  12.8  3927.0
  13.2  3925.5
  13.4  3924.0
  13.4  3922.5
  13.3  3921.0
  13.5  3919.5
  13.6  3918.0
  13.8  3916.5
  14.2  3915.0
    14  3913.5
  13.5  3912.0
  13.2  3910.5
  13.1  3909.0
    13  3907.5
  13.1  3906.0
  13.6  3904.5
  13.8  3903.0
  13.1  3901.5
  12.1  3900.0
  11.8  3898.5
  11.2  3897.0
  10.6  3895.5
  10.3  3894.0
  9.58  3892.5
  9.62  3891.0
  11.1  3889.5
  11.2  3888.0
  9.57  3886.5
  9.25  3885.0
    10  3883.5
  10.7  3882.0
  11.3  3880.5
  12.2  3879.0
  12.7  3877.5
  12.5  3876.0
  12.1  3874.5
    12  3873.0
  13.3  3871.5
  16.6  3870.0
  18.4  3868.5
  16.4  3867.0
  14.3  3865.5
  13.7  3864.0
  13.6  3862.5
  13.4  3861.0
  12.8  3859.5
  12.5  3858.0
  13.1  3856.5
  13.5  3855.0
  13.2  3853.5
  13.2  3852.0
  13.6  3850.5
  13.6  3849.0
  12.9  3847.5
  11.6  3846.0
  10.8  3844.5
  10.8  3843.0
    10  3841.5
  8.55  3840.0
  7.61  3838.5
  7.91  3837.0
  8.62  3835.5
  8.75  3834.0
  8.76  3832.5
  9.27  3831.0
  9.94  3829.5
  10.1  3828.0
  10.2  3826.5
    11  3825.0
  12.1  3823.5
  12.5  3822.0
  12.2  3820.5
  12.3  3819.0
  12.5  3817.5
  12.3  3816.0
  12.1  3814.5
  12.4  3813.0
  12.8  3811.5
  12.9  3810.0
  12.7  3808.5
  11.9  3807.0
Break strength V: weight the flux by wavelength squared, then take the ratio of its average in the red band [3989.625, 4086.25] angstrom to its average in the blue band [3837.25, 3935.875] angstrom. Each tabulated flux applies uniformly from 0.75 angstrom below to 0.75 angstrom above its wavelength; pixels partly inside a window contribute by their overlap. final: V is 1.21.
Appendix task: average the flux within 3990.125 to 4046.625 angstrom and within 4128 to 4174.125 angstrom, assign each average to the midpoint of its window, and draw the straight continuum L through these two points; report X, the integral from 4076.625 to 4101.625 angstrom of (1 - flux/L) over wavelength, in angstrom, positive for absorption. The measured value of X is 2.6 angstrom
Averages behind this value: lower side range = 14.1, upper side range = 13.5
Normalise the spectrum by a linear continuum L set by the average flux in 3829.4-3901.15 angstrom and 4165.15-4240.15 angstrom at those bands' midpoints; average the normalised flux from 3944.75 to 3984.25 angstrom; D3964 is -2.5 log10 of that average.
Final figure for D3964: 0.104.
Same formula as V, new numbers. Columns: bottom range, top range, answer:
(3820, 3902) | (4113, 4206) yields 1.33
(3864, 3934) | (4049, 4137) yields 1.15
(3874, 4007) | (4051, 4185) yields 1.19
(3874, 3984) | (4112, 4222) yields 1.29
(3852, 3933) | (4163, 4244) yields 1.23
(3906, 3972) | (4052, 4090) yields 1.20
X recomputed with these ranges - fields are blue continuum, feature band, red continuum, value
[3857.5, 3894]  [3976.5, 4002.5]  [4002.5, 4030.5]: 1.4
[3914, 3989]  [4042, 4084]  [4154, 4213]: -3.7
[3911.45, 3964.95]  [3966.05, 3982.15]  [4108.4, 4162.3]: 2.9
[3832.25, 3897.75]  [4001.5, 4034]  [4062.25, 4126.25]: -4.4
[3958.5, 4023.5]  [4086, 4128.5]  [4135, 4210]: 2.2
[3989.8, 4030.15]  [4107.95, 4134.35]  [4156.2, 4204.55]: 1.3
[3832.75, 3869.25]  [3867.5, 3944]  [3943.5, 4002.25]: -1.8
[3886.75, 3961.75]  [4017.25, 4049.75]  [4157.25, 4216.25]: -3.7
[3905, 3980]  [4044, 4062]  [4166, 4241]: -1.9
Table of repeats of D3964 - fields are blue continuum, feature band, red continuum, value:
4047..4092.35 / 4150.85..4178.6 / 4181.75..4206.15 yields 0.03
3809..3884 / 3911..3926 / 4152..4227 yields -0.11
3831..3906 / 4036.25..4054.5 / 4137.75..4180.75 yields -0.11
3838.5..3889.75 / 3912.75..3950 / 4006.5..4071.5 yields 0.04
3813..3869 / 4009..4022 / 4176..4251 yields -0.14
